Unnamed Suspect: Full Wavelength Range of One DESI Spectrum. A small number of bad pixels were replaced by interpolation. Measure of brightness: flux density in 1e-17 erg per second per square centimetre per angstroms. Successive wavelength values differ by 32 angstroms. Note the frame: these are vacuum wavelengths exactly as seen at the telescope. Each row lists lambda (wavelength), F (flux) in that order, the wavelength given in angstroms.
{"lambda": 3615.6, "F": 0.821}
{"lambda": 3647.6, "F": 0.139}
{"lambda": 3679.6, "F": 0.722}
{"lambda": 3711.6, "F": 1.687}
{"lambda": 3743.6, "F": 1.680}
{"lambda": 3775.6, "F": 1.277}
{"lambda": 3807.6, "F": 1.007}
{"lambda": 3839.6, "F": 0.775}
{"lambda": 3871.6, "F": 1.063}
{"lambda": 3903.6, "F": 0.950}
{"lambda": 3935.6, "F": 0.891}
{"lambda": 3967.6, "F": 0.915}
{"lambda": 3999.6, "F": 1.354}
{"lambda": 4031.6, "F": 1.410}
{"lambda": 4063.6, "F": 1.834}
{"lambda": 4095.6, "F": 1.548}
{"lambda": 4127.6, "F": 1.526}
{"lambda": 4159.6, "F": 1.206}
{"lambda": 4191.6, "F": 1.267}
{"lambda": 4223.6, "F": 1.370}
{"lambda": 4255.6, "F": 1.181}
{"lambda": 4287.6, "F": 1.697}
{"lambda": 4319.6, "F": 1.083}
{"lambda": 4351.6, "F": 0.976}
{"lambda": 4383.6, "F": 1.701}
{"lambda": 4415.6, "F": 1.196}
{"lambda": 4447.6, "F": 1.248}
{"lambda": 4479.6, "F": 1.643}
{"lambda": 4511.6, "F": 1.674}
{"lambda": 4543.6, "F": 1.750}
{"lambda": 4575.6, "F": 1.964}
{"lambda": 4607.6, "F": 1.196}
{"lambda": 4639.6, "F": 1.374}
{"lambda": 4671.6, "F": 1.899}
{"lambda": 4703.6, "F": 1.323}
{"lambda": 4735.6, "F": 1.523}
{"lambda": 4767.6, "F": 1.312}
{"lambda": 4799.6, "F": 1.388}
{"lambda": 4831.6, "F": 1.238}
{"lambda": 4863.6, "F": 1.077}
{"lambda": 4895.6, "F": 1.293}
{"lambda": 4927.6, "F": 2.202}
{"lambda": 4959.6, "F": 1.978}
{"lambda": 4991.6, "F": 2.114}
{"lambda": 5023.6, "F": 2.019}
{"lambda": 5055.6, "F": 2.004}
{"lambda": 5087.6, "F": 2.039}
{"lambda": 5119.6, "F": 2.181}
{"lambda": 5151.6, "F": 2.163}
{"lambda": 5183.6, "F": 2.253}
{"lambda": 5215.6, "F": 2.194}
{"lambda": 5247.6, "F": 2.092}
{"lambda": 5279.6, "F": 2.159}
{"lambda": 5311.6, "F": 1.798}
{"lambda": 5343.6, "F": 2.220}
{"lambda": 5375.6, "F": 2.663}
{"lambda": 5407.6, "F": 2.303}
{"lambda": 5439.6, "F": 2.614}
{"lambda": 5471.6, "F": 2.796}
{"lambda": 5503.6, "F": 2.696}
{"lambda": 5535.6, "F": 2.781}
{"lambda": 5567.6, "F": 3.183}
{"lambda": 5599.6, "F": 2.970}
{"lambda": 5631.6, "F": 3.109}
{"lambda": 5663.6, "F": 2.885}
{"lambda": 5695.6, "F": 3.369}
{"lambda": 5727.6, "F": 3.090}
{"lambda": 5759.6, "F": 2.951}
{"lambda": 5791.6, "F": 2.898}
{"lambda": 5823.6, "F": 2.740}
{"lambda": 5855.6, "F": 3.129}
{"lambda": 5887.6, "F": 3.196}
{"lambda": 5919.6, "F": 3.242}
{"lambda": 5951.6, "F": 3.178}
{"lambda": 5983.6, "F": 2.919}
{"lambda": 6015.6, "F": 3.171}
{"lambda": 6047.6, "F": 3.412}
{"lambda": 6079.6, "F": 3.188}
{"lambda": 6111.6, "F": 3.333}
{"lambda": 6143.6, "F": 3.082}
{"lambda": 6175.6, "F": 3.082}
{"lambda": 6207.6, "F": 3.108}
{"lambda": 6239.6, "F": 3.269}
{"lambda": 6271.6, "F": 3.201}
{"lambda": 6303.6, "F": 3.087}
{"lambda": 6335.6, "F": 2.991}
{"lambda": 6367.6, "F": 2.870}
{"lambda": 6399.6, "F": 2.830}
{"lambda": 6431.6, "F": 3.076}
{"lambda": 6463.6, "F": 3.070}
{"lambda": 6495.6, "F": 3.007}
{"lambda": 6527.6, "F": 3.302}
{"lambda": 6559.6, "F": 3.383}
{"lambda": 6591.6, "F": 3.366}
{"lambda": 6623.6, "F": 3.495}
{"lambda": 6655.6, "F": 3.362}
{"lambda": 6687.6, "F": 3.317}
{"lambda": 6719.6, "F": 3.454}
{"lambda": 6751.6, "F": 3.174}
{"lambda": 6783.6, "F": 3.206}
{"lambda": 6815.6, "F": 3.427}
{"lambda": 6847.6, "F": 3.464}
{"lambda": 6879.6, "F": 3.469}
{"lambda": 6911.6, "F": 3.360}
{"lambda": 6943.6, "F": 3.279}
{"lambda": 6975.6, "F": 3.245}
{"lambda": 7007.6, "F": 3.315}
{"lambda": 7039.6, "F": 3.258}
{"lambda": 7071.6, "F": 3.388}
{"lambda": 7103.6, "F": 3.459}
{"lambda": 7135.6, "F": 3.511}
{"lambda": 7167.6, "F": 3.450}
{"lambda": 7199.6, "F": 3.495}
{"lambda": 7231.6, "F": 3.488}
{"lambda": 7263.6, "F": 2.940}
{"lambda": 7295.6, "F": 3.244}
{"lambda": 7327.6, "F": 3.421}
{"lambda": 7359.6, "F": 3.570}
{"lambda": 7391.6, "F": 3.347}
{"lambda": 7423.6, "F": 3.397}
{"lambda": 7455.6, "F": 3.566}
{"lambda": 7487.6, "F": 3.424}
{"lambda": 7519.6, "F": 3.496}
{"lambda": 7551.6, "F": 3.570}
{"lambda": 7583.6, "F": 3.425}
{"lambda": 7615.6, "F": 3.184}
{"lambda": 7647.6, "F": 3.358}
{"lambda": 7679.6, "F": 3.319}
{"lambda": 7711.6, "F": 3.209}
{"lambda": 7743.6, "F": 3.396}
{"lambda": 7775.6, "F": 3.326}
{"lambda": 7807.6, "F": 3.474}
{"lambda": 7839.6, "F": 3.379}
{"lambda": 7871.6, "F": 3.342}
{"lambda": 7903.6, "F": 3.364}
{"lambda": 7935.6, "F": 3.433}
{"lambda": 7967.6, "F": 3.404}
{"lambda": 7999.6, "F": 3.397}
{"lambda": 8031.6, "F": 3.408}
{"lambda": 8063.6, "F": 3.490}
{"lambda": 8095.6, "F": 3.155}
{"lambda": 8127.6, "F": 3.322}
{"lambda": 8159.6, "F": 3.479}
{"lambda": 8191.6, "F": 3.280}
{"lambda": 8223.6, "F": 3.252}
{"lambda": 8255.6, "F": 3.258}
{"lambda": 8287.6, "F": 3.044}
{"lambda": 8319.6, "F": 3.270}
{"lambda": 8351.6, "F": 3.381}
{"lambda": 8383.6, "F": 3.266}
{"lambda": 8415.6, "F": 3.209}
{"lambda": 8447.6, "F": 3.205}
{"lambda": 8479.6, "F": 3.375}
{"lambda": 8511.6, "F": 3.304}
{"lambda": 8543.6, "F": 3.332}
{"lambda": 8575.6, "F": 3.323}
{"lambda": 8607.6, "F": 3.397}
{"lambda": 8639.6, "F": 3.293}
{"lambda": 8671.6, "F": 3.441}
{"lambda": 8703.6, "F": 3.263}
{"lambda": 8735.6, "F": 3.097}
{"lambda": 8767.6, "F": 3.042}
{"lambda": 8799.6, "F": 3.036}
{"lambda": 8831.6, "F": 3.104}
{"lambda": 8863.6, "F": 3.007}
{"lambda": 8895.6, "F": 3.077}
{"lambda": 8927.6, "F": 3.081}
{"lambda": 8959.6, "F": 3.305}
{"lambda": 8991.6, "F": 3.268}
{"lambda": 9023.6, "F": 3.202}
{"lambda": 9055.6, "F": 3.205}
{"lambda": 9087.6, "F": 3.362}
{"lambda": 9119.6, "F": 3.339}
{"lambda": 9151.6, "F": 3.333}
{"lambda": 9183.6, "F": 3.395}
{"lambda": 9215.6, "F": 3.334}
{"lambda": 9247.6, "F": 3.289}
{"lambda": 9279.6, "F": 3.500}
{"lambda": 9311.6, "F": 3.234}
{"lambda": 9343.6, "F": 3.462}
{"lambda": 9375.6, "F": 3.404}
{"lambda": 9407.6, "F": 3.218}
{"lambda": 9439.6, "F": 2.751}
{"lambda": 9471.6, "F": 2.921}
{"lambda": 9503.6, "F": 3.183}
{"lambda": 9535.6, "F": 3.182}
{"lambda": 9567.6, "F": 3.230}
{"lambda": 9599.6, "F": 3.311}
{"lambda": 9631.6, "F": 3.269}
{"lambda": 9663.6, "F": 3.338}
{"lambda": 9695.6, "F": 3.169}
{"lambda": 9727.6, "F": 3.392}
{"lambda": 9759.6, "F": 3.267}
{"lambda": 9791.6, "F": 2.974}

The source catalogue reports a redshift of 0.233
